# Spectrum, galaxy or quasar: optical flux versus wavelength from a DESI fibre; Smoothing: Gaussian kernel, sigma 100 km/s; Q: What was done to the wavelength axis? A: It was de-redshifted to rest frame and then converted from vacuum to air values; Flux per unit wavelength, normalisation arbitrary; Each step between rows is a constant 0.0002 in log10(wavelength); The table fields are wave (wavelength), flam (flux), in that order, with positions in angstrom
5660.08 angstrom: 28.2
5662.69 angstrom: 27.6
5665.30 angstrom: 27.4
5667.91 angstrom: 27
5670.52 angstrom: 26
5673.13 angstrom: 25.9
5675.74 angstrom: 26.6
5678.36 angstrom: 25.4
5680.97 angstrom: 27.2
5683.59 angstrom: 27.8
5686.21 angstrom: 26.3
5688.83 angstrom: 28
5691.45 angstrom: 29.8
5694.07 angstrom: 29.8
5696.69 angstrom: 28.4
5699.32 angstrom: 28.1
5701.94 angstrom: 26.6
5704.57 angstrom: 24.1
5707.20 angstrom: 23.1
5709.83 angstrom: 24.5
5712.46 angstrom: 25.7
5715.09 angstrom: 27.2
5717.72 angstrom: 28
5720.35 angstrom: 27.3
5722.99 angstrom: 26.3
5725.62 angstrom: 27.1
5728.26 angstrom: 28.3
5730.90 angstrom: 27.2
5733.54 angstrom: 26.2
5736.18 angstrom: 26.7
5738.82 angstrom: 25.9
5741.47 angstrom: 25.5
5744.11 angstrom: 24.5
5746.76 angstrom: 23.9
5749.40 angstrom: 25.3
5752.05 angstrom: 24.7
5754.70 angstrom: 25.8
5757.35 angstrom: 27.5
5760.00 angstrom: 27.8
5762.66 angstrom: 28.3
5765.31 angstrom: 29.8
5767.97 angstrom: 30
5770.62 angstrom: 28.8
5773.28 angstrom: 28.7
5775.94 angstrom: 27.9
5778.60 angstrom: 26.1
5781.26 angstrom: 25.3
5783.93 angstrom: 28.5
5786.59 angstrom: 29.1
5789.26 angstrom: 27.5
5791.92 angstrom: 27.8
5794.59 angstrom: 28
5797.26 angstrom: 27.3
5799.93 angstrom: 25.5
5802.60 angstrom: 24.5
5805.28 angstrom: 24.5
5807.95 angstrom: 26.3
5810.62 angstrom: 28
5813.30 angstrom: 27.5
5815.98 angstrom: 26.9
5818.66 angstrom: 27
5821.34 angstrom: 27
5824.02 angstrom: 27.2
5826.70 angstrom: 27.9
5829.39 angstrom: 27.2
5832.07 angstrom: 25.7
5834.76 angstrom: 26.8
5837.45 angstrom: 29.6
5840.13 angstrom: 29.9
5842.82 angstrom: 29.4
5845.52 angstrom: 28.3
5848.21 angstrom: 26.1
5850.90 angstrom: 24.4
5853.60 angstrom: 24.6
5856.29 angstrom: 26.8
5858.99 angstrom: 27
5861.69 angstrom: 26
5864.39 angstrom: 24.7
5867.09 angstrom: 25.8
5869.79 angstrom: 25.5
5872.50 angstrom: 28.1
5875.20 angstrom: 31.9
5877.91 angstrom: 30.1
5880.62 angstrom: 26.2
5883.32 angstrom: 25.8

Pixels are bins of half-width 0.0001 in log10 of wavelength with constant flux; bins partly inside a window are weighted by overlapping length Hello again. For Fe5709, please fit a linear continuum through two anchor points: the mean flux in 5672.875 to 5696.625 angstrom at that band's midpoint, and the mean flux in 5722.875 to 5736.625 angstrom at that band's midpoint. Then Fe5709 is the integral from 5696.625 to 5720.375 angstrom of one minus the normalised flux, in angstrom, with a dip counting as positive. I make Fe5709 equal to 1.0 angstrom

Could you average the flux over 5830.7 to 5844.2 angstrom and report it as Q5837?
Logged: 28.3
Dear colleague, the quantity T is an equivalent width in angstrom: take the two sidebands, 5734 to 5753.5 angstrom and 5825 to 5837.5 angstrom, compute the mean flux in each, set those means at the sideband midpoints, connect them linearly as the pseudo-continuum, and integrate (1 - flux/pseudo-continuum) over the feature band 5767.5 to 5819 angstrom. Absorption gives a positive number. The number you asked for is -1.70 angstrom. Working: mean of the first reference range 25.3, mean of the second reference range 27.2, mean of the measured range 27.2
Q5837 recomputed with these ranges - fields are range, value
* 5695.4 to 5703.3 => 27.7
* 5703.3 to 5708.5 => 23.6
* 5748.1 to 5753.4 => 25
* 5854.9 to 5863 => 26.6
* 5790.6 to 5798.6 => 27.7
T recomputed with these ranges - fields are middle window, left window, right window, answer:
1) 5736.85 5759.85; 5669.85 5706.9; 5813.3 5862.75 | 1.30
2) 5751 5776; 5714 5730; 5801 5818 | -1.04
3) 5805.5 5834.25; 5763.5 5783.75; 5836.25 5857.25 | 0.72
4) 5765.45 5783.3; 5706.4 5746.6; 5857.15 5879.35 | -0.92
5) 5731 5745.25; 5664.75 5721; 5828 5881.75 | 0.54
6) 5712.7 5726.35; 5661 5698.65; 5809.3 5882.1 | 0.14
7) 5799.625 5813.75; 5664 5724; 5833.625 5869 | 0.44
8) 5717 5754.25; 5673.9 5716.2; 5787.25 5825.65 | 0.87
